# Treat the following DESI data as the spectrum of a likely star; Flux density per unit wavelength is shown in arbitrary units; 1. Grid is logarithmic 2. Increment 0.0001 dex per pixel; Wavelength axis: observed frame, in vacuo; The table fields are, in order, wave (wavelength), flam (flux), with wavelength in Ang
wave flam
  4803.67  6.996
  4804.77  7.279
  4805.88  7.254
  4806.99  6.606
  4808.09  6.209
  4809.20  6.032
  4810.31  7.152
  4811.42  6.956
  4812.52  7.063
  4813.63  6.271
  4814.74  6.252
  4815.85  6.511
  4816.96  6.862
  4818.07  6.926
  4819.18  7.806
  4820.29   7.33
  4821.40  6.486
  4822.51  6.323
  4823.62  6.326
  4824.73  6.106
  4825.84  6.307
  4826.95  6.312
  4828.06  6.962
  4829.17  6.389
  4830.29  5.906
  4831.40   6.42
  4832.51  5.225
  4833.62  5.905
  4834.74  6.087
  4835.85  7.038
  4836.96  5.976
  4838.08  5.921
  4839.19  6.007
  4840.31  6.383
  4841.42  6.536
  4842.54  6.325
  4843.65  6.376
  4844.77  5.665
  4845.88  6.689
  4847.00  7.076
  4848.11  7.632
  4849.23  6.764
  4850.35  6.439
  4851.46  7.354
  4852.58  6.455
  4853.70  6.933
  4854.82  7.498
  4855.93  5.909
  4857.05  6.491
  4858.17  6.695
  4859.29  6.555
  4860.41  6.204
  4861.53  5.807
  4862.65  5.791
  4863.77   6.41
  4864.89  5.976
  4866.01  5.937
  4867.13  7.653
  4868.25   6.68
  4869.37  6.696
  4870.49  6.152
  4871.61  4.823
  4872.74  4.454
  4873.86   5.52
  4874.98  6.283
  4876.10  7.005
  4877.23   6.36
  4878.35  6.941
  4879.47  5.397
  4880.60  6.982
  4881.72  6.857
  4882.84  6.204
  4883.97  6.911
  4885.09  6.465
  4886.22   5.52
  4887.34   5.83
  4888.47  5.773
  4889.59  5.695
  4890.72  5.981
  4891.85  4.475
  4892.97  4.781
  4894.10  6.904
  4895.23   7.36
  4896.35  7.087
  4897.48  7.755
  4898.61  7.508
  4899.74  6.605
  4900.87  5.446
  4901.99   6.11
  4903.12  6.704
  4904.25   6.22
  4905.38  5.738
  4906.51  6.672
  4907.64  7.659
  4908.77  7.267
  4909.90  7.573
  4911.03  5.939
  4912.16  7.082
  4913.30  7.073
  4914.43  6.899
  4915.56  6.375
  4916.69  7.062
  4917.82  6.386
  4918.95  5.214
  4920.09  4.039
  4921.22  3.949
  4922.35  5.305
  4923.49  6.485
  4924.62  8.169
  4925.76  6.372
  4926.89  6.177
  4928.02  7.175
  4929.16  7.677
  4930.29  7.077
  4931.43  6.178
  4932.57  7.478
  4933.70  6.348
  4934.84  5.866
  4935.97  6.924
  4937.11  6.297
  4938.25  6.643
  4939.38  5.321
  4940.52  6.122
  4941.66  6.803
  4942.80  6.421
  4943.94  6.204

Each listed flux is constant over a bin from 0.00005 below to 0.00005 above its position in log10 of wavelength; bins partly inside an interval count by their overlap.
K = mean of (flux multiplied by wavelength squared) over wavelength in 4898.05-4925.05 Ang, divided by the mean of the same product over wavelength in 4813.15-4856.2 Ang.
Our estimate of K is 1.0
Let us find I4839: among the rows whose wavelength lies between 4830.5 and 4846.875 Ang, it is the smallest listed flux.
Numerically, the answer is 5.225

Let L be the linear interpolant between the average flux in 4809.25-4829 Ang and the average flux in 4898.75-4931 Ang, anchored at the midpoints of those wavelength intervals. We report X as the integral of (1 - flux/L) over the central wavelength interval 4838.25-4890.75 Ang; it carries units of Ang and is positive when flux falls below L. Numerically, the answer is 1.9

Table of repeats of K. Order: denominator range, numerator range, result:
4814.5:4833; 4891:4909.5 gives 1.03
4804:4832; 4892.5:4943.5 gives 1.02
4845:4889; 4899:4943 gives 1.03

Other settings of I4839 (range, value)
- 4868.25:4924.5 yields 3.949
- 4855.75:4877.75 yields 4.454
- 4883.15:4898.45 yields 4.475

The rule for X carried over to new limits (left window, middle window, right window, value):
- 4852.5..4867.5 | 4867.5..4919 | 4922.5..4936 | 1.8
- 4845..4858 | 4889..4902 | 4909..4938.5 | 0.5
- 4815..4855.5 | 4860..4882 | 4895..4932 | 1.2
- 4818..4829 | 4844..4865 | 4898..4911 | 0.3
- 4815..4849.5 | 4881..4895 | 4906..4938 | 1.1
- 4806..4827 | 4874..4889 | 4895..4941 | 0.5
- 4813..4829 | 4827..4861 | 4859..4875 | -0.7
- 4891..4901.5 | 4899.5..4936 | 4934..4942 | -0.6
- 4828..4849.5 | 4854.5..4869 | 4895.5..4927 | -0.1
